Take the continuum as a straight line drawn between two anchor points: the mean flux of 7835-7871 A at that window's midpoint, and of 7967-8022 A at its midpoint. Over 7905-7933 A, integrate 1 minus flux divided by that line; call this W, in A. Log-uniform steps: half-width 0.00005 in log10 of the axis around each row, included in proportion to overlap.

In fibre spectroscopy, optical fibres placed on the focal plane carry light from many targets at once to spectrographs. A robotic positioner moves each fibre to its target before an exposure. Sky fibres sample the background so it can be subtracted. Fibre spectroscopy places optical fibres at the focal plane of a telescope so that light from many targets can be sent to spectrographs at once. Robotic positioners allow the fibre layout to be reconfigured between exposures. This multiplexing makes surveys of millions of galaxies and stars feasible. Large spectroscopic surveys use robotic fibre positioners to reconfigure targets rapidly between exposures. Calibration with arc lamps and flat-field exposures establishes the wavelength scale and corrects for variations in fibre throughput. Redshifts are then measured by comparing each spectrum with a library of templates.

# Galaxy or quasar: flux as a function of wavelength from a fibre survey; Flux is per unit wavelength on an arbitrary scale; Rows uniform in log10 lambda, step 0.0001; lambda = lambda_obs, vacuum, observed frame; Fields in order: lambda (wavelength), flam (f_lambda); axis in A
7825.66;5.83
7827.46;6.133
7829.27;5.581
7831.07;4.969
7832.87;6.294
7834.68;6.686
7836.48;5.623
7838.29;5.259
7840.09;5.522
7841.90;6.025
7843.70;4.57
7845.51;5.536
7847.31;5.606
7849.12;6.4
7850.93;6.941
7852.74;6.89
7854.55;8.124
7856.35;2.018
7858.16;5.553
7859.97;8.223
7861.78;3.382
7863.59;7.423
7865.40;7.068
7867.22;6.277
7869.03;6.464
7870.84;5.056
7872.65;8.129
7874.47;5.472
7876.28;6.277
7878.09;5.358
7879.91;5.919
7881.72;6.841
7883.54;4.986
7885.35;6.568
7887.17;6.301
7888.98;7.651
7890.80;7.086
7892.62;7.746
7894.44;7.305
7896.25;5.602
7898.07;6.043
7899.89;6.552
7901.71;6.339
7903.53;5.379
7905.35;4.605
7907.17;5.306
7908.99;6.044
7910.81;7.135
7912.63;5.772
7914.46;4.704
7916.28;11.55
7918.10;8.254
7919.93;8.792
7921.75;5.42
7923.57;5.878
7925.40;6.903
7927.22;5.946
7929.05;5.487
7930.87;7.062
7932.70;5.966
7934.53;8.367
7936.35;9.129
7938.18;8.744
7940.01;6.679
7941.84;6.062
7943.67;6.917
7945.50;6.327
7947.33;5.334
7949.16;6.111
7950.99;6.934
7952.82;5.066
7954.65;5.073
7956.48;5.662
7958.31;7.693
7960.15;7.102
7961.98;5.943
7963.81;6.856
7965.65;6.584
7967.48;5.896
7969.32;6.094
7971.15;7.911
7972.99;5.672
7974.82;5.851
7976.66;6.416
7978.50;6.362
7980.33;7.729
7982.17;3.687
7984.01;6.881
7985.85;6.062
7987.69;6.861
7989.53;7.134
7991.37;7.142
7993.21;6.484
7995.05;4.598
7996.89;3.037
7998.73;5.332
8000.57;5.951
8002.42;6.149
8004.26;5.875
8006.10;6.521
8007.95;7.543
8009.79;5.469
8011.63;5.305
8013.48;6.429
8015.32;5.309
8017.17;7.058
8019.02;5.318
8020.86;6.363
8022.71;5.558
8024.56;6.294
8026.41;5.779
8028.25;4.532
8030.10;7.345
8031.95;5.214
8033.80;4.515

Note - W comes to -2.8 A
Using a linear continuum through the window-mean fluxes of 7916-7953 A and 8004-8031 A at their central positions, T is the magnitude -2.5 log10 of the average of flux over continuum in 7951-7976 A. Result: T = 0.06 mag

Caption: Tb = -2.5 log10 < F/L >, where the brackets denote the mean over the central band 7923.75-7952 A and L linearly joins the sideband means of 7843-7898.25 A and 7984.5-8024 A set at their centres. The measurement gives -0.11 mag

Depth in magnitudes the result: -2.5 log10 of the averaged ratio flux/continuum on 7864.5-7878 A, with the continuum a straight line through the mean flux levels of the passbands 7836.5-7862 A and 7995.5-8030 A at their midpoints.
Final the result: -0.10 mag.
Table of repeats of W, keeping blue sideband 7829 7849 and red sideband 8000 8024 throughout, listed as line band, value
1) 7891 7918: -3.3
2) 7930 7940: -3.2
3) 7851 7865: -0.9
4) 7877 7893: -1.9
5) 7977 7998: 0.0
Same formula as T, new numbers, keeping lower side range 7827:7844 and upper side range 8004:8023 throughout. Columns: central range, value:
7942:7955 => -0.01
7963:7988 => -0.06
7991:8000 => 0.16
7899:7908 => 0.04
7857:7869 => -0.09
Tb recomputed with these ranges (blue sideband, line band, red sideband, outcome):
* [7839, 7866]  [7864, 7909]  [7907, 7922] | 0.053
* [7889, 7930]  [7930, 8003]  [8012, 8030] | -0.024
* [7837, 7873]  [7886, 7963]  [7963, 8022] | -0.097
